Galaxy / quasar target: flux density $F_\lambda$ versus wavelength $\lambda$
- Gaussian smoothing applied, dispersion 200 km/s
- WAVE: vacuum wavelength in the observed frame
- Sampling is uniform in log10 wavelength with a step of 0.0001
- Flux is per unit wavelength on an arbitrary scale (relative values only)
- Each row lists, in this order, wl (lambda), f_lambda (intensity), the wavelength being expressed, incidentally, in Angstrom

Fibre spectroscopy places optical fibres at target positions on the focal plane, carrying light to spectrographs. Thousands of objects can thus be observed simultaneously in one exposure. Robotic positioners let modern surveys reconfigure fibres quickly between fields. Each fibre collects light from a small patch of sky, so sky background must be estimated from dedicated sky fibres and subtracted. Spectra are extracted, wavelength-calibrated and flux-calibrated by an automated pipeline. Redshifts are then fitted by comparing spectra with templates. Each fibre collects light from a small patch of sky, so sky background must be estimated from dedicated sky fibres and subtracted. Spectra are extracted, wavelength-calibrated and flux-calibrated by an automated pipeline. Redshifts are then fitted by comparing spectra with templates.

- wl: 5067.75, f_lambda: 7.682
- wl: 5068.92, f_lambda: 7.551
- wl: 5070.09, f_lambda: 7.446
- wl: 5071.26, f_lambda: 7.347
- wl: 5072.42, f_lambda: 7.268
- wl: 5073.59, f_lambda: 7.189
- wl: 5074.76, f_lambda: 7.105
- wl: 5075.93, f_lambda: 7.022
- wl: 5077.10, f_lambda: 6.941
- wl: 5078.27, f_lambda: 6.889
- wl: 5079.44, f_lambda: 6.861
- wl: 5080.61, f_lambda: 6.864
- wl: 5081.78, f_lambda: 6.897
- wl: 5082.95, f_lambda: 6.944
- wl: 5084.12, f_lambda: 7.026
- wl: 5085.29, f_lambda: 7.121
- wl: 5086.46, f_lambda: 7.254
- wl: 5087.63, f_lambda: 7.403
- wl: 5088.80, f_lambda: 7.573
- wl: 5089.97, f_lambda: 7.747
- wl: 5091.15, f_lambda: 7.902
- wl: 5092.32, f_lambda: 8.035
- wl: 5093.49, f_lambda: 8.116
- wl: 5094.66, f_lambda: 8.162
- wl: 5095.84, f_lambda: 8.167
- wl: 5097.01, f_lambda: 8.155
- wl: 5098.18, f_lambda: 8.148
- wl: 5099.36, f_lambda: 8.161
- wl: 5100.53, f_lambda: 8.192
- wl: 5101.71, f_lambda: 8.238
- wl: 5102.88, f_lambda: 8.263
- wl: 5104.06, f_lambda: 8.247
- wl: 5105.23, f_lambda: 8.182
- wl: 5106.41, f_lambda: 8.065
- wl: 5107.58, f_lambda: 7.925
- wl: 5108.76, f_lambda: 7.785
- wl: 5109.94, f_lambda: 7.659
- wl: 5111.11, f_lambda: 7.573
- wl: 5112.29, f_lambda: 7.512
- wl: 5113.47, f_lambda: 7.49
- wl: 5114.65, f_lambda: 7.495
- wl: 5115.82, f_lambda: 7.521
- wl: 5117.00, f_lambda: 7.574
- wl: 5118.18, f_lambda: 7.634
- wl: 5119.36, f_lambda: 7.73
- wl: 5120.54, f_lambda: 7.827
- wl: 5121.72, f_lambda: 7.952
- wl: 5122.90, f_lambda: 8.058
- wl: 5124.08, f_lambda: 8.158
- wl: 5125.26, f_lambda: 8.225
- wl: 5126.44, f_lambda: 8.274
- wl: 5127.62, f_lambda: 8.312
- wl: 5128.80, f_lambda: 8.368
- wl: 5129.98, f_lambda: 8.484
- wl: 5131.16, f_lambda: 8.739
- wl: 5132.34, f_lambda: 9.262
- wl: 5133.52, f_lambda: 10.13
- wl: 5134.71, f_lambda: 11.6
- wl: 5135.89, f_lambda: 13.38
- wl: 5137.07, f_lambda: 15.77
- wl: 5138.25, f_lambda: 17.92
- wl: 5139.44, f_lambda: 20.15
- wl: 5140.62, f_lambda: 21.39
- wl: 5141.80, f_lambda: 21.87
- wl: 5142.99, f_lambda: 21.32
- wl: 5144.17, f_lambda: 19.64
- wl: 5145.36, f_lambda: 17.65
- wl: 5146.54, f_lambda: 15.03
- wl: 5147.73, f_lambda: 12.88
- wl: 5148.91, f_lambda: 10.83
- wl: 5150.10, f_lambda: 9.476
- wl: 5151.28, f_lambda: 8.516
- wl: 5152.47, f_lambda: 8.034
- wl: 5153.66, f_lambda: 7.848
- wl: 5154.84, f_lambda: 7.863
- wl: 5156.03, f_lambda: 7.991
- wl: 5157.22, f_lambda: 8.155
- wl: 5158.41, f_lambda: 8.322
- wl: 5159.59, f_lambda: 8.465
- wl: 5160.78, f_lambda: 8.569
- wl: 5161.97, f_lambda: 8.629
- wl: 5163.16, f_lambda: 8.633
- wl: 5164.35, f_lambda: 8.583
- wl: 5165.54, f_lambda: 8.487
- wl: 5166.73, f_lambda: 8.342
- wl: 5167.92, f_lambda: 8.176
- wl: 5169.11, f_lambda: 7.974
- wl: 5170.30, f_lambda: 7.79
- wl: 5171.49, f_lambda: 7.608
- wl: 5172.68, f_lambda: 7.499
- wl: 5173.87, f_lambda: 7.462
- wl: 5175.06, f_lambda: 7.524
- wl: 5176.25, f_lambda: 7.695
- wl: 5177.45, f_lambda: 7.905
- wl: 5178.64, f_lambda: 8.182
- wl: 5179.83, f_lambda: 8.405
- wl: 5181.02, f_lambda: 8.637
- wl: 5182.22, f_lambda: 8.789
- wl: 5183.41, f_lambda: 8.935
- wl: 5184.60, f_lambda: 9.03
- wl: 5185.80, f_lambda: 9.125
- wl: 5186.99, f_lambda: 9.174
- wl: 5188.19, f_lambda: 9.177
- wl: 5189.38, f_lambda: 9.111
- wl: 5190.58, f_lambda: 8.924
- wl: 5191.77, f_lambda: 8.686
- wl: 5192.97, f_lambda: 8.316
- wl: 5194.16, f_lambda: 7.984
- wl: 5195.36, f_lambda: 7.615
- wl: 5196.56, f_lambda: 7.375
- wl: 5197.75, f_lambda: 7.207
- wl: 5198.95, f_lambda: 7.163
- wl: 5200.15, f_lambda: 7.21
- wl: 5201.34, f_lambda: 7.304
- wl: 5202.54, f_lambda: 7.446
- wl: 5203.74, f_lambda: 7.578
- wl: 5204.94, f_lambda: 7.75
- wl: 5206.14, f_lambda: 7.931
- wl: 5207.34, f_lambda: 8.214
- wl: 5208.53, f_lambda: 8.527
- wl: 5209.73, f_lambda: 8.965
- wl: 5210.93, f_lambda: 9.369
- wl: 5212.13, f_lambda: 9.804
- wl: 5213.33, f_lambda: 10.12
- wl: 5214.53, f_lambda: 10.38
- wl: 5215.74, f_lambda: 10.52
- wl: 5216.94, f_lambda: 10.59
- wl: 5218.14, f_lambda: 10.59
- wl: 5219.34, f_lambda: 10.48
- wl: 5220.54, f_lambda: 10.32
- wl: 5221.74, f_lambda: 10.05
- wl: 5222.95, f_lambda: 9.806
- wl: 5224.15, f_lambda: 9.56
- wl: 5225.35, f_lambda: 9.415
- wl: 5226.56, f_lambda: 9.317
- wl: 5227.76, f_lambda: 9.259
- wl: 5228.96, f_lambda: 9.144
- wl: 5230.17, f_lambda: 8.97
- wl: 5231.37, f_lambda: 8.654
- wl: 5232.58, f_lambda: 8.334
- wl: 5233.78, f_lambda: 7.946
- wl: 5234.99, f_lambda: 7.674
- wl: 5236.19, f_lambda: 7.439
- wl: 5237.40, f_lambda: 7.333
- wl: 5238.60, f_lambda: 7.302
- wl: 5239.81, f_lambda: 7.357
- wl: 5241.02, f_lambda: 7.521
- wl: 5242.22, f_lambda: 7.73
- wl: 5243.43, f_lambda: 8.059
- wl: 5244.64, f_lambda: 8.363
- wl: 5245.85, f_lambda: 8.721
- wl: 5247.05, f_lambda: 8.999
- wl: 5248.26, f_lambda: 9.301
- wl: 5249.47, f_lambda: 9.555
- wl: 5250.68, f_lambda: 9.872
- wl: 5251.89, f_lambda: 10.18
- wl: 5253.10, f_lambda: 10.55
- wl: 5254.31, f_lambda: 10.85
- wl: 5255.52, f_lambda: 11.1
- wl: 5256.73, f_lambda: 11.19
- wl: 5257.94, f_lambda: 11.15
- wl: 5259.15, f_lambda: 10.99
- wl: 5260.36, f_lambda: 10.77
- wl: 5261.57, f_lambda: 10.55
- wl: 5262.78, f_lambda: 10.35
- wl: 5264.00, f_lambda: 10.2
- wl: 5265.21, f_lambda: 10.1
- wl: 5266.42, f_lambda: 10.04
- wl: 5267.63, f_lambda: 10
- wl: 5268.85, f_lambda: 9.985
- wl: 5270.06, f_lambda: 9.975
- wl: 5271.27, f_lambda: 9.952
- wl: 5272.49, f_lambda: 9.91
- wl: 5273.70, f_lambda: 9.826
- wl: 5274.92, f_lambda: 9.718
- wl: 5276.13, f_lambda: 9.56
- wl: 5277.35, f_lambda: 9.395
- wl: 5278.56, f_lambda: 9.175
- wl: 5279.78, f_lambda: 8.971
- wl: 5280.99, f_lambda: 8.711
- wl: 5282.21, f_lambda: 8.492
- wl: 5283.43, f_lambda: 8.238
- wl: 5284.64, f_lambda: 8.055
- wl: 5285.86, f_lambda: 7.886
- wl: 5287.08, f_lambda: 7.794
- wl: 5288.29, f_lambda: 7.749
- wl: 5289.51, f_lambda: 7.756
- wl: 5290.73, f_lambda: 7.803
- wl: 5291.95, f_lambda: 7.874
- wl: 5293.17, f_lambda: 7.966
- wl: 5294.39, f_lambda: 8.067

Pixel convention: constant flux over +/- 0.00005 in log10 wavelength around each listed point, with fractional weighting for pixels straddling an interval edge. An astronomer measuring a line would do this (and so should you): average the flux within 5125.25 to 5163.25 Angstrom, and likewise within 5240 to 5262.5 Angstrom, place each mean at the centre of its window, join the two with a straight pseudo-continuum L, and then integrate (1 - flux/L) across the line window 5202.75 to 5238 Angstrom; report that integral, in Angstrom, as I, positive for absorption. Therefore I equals 4.3 Angstrom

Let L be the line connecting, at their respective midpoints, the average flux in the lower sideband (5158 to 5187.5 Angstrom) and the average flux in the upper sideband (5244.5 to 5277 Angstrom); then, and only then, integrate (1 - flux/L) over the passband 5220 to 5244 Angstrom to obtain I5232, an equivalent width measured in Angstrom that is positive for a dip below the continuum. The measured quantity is 2.4 Angstrom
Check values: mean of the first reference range 8.32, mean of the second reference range 10.1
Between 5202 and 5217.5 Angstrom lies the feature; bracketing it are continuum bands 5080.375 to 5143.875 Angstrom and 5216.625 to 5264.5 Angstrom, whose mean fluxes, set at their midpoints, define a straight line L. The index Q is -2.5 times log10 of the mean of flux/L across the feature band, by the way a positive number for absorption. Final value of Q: 0.05 mag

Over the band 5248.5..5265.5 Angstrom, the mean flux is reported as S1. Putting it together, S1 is 10.5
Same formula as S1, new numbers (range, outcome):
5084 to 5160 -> 9.84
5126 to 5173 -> 11.2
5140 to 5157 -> 13.5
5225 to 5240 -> 8.33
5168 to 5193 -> 8.38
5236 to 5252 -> 8.38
